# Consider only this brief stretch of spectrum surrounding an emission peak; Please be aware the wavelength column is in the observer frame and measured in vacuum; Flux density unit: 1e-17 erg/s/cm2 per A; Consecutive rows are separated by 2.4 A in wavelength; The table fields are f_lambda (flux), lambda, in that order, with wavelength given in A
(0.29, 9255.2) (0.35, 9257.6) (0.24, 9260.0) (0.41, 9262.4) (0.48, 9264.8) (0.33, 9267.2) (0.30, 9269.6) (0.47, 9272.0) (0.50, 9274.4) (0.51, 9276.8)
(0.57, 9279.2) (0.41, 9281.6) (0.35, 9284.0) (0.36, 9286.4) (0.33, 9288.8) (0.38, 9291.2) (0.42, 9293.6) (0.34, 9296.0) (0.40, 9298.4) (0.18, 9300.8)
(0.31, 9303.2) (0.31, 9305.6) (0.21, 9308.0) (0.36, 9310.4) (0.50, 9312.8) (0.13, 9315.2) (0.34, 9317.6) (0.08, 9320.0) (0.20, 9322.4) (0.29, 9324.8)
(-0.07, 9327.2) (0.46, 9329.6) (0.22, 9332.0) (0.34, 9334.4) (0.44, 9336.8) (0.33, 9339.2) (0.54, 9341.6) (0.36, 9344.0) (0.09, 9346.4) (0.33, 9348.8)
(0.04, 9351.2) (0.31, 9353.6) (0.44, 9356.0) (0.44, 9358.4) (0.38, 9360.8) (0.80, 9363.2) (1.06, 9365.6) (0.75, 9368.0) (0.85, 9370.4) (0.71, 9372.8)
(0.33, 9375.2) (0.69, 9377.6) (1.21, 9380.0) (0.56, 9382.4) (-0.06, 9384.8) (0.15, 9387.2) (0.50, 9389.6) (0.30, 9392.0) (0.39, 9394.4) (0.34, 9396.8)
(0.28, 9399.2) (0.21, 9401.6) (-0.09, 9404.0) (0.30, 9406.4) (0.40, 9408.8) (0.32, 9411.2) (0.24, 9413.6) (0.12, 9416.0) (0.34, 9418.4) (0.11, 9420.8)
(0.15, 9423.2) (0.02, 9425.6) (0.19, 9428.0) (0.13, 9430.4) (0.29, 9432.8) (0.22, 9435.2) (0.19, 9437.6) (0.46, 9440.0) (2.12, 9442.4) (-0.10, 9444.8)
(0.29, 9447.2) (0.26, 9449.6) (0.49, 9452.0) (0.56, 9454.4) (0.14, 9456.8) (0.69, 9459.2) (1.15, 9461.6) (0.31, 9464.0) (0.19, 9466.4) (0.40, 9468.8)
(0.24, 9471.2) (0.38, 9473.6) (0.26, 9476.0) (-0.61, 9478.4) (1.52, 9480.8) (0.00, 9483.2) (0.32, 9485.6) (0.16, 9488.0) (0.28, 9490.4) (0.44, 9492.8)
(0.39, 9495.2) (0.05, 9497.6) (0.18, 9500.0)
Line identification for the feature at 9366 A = [O III] 5007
